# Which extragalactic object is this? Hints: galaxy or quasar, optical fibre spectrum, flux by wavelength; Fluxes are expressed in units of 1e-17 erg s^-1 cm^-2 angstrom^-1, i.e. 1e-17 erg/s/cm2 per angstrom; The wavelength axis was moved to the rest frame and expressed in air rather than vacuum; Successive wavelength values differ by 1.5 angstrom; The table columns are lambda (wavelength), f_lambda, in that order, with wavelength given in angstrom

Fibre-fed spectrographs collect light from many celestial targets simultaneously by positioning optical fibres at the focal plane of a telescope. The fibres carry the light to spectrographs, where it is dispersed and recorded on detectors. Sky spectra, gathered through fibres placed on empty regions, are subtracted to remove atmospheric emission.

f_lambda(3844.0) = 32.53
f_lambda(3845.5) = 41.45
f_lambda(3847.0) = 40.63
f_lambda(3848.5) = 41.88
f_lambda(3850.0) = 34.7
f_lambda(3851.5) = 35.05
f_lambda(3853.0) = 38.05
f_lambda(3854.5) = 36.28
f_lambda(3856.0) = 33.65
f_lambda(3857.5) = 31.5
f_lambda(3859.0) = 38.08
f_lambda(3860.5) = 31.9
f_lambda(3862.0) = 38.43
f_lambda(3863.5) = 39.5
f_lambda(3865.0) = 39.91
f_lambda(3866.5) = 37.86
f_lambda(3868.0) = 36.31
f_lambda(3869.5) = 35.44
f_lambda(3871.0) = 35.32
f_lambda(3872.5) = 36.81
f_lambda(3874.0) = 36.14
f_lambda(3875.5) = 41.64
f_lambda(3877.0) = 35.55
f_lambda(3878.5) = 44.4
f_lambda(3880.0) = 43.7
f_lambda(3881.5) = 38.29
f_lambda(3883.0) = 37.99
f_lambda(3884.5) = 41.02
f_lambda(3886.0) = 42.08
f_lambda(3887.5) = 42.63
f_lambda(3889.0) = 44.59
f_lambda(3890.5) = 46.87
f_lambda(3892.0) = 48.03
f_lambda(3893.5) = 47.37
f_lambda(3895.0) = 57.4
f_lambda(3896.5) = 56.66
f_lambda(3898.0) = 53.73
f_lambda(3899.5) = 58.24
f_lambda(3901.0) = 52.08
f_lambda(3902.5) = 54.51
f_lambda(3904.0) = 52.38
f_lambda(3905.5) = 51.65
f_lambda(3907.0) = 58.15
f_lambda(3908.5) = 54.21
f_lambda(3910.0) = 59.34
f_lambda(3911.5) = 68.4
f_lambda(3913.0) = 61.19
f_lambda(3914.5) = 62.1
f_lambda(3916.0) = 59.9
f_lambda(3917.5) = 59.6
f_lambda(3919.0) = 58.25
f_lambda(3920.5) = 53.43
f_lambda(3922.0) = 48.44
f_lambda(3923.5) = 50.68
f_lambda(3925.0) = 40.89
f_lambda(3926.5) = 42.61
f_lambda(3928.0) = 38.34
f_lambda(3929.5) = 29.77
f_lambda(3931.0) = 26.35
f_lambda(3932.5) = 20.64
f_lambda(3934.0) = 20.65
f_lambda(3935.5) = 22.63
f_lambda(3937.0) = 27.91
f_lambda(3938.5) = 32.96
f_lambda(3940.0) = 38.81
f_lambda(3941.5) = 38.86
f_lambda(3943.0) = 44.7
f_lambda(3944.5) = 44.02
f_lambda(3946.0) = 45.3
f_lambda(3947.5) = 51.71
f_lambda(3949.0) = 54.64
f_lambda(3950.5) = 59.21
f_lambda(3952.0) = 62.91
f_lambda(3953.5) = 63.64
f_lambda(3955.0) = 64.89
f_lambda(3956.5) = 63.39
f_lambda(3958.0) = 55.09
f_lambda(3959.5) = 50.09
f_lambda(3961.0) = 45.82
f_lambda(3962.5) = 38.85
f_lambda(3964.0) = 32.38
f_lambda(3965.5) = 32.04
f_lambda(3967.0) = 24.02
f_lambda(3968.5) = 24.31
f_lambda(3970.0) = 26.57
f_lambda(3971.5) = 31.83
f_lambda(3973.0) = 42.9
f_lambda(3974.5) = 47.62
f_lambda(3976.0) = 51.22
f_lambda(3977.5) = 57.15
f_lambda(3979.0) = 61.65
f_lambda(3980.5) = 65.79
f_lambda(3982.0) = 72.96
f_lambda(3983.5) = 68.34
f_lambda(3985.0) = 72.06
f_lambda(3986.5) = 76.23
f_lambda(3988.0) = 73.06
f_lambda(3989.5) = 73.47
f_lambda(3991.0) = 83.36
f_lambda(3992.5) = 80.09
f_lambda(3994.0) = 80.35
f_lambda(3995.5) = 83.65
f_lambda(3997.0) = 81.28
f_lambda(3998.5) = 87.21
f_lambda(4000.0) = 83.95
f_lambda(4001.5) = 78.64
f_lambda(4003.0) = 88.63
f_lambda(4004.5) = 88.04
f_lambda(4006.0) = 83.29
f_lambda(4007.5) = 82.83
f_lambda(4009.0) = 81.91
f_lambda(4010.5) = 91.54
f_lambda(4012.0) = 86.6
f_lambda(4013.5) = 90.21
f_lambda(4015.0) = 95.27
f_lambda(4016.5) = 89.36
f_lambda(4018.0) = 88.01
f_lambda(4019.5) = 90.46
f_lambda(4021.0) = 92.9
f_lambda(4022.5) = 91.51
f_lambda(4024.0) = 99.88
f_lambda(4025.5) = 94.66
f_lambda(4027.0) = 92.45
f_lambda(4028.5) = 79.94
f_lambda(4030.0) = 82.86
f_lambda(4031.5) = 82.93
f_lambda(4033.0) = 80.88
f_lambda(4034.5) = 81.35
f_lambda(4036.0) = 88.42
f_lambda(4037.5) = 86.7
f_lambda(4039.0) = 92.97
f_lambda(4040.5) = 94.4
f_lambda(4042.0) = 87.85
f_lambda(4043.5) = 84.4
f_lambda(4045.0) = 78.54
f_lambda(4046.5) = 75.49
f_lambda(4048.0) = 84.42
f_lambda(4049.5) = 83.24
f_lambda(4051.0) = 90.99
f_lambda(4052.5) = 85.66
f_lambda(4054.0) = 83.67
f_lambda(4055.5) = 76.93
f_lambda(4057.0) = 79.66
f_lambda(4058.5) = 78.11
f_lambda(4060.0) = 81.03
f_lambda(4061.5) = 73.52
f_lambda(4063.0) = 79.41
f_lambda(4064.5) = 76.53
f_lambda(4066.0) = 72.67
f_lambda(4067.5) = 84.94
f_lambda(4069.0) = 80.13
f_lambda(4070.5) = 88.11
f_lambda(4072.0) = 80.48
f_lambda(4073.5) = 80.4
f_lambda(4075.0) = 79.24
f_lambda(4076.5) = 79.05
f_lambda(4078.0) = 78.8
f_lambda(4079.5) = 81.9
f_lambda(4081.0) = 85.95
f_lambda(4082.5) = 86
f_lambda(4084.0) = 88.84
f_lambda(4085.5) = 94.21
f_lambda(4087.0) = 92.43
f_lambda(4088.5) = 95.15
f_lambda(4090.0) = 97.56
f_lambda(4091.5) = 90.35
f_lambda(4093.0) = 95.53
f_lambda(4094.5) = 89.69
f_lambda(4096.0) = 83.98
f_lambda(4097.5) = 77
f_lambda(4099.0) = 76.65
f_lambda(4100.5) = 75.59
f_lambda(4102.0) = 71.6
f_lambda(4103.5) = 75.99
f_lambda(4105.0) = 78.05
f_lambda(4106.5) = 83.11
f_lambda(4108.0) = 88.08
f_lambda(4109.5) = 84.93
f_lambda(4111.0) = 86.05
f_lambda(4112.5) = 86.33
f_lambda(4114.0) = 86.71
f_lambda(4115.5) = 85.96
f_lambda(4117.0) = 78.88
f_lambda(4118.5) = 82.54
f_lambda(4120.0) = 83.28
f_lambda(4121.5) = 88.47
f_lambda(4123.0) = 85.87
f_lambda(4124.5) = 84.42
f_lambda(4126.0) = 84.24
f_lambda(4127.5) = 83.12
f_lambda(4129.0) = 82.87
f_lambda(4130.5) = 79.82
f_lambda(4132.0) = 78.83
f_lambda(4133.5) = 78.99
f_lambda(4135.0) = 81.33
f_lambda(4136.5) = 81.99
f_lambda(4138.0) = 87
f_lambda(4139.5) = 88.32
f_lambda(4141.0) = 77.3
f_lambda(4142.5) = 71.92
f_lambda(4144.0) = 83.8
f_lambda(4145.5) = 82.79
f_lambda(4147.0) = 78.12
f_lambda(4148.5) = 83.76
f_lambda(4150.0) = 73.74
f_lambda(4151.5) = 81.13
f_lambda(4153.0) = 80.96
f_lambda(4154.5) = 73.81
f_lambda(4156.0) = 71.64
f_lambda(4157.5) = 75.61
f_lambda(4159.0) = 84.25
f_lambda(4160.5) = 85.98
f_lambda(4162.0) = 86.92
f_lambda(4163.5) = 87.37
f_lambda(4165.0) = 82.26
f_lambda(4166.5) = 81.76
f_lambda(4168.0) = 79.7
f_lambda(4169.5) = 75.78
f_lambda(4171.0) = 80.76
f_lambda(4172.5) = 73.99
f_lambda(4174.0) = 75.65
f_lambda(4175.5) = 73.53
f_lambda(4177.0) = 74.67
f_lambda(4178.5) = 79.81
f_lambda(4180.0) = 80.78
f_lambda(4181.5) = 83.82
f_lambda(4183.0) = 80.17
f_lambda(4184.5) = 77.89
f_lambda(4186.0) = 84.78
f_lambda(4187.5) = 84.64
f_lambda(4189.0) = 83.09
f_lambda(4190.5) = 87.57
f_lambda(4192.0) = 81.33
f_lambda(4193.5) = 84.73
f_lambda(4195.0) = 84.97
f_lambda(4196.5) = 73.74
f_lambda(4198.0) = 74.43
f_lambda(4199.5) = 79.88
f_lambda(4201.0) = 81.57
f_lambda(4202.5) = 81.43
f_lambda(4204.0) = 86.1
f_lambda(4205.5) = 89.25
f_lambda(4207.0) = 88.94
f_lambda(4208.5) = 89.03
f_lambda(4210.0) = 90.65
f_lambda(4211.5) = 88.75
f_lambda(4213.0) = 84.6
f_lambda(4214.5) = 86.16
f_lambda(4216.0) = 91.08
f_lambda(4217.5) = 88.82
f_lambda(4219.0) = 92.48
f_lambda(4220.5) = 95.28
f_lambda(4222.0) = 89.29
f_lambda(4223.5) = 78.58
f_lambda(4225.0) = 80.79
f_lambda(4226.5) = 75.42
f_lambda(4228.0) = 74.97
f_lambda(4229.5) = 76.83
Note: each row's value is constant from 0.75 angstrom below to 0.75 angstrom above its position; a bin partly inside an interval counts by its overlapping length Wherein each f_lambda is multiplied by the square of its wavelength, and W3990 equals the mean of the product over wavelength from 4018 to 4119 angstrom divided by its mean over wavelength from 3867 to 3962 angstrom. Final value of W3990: 1.95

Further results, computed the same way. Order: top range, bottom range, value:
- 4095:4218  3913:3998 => 1.76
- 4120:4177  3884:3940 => 1.93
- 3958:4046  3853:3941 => 1.78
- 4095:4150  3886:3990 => 1.81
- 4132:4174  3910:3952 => 1.99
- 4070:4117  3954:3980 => 2.02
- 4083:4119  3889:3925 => 1.71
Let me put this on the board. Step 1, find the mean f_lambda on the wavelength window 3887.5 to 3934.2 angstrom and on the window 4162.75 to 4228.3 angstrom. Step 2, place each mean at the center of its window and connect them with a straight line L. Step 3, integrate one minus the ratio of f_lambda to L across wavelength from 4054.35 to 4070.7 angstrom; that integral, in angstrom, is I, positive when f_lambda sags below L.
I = -2.82 angstrom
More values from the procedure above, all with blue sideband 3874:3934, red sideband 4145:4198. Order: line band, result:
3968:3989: 0.49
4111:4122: -1.65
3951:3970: 3.00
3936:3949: 2.85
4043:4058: -3.81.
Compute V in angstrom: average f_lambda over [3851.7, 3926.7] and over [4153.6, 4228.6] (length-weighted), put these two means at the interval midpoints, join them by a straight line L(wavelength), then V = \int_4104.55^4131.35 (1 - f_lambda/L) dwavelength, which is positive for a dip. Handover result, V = -3.8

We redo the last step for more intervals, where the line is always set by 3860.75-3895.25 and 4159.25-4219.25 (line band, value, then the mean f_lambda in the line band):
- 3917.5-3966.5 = 5.5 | 43.9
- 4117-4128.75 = -1.6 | 84.1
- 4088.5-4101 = -2.9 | 86.6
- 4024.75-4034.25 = -3.7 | 85.4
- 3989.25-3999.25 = -4.5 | 81.7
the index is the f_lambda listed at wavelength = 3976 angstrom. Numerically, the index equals 51.22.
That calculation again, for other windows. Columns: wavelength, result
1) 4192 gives 81.33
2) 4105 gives 78.05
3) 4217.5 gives 88.82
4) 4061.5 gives 73.52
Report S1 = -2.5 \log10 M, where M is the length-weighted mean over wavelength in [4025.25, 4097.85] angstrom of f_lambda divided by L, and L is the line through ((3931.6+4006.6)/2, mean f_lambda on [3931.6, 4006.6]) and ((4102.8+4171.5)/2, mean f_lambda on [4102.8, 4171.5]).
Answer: -0.20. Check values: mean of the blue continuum 55.9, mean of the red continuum 81.8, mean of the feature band 84.4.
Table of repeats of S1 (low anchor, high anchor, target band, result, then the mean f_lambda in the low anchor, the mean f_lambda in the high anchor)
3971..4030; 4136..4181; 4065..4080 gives -0.017 mag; 78.7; 79.8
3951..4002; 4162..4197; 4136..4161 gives -0.035 mag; 59.8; 80.7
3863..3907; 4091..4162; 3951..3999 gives 0.009 mag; 44.7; 81.9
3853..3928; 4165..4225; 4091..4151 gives -0.116 mag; 46.3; 83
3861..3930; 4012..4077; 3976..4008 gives -0.072 mag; 47.2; 84.7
